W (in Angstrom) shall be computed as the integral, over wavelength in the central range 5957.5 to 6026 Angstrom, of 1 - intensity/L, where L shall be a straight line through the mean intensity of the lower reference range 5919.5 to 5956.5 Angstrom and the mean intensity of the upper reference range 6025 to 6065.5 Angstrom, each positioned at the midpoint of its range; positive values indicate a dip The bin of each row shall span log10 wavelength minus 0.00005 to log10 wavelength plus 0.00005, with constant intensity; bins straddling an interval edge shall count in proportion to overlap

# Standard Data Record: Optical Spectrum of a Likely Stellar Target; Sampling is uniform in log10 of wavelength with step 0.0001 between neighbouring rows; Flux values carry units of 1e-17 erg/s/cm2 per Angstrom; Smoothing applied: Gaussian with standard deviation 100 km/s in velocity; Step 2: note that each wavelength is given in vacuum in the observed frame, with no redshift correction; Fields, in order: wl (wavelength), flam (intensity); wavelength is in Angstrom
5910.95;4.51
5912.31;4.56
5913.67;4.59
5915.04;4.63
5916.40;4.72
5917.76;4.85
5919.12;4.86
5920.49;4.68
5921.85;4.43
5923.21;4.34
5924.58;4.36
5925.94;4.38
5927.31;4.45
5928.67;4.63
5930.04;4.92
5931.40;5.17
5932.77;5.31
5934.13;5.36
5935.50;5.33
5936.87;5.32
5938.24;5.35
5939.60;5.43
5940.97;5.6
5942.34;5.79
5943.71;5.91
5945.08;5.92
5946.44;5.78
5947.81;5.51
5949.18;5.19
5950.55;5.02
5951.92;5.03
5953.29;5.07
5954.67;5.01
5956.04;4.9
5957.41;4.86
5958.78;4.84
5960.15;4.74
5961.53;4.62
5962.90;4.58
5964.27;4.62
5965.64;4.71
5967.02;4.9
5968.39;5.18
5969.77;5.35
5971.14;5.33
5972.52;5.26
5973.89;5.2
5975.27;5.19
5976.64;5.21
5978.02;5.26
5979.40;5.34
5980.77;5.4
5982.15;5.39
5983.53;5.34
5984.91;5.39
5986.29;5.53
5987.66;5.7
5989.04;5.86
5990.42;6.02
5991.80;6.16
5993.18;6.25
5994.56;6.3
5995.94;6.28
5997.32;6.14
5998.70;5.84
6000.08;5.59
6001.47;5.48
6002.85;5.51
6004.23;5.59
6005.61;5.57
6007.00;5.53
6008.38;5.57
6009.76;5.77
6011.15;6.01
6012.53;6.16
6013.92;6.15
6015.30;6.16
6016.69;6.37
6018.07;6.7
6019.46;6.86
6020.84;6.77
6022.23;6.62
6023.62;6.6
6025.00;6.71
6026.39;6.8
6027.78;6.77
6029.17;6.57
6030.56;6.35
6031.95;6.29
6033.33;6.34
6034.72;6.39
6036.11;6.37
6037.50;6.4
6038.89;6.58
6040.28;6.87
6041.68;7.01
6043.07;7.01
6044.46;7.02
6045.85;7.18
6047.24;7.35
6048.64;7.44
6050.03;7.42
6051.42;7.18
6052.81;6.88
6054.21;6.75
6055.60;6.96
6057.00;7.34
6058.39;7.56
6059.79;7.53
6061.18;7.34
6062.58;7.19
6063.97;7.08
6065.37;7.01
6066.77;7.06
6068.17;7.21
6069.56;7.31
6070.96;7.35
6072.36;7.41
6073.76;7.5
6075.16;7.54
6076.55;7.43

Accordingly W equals 4.2 Angstrom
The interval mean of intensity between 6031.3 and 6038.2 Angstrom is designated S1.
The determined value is 6.37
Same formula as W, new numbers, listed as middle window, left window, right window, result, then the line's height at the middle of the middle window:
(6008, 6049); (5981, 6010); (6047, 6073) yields -0.4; 6.5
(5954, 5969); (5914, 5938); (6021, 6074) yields 1.7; 5.44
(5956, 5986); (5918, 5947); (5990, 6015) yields 2.5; 5.54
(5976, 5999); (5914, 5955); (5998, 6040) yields 0.3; 5.79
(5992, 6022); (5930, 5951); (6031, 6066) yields 1.7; 6.39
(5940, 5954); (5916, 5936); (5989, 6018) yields -1.1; 5.1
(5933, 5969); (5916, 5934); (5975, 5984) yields -1.3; 5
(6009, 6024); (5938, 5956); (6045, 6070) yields 0.4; 6.54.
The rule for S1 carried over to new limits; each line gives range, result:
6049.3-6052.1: 7.32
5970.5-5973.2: 5.28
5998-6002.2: 5.63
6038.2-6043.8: 6.86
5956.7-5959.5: 4.86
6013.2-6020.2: 6.45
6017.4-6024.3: 6.71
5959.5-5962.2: 4.67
